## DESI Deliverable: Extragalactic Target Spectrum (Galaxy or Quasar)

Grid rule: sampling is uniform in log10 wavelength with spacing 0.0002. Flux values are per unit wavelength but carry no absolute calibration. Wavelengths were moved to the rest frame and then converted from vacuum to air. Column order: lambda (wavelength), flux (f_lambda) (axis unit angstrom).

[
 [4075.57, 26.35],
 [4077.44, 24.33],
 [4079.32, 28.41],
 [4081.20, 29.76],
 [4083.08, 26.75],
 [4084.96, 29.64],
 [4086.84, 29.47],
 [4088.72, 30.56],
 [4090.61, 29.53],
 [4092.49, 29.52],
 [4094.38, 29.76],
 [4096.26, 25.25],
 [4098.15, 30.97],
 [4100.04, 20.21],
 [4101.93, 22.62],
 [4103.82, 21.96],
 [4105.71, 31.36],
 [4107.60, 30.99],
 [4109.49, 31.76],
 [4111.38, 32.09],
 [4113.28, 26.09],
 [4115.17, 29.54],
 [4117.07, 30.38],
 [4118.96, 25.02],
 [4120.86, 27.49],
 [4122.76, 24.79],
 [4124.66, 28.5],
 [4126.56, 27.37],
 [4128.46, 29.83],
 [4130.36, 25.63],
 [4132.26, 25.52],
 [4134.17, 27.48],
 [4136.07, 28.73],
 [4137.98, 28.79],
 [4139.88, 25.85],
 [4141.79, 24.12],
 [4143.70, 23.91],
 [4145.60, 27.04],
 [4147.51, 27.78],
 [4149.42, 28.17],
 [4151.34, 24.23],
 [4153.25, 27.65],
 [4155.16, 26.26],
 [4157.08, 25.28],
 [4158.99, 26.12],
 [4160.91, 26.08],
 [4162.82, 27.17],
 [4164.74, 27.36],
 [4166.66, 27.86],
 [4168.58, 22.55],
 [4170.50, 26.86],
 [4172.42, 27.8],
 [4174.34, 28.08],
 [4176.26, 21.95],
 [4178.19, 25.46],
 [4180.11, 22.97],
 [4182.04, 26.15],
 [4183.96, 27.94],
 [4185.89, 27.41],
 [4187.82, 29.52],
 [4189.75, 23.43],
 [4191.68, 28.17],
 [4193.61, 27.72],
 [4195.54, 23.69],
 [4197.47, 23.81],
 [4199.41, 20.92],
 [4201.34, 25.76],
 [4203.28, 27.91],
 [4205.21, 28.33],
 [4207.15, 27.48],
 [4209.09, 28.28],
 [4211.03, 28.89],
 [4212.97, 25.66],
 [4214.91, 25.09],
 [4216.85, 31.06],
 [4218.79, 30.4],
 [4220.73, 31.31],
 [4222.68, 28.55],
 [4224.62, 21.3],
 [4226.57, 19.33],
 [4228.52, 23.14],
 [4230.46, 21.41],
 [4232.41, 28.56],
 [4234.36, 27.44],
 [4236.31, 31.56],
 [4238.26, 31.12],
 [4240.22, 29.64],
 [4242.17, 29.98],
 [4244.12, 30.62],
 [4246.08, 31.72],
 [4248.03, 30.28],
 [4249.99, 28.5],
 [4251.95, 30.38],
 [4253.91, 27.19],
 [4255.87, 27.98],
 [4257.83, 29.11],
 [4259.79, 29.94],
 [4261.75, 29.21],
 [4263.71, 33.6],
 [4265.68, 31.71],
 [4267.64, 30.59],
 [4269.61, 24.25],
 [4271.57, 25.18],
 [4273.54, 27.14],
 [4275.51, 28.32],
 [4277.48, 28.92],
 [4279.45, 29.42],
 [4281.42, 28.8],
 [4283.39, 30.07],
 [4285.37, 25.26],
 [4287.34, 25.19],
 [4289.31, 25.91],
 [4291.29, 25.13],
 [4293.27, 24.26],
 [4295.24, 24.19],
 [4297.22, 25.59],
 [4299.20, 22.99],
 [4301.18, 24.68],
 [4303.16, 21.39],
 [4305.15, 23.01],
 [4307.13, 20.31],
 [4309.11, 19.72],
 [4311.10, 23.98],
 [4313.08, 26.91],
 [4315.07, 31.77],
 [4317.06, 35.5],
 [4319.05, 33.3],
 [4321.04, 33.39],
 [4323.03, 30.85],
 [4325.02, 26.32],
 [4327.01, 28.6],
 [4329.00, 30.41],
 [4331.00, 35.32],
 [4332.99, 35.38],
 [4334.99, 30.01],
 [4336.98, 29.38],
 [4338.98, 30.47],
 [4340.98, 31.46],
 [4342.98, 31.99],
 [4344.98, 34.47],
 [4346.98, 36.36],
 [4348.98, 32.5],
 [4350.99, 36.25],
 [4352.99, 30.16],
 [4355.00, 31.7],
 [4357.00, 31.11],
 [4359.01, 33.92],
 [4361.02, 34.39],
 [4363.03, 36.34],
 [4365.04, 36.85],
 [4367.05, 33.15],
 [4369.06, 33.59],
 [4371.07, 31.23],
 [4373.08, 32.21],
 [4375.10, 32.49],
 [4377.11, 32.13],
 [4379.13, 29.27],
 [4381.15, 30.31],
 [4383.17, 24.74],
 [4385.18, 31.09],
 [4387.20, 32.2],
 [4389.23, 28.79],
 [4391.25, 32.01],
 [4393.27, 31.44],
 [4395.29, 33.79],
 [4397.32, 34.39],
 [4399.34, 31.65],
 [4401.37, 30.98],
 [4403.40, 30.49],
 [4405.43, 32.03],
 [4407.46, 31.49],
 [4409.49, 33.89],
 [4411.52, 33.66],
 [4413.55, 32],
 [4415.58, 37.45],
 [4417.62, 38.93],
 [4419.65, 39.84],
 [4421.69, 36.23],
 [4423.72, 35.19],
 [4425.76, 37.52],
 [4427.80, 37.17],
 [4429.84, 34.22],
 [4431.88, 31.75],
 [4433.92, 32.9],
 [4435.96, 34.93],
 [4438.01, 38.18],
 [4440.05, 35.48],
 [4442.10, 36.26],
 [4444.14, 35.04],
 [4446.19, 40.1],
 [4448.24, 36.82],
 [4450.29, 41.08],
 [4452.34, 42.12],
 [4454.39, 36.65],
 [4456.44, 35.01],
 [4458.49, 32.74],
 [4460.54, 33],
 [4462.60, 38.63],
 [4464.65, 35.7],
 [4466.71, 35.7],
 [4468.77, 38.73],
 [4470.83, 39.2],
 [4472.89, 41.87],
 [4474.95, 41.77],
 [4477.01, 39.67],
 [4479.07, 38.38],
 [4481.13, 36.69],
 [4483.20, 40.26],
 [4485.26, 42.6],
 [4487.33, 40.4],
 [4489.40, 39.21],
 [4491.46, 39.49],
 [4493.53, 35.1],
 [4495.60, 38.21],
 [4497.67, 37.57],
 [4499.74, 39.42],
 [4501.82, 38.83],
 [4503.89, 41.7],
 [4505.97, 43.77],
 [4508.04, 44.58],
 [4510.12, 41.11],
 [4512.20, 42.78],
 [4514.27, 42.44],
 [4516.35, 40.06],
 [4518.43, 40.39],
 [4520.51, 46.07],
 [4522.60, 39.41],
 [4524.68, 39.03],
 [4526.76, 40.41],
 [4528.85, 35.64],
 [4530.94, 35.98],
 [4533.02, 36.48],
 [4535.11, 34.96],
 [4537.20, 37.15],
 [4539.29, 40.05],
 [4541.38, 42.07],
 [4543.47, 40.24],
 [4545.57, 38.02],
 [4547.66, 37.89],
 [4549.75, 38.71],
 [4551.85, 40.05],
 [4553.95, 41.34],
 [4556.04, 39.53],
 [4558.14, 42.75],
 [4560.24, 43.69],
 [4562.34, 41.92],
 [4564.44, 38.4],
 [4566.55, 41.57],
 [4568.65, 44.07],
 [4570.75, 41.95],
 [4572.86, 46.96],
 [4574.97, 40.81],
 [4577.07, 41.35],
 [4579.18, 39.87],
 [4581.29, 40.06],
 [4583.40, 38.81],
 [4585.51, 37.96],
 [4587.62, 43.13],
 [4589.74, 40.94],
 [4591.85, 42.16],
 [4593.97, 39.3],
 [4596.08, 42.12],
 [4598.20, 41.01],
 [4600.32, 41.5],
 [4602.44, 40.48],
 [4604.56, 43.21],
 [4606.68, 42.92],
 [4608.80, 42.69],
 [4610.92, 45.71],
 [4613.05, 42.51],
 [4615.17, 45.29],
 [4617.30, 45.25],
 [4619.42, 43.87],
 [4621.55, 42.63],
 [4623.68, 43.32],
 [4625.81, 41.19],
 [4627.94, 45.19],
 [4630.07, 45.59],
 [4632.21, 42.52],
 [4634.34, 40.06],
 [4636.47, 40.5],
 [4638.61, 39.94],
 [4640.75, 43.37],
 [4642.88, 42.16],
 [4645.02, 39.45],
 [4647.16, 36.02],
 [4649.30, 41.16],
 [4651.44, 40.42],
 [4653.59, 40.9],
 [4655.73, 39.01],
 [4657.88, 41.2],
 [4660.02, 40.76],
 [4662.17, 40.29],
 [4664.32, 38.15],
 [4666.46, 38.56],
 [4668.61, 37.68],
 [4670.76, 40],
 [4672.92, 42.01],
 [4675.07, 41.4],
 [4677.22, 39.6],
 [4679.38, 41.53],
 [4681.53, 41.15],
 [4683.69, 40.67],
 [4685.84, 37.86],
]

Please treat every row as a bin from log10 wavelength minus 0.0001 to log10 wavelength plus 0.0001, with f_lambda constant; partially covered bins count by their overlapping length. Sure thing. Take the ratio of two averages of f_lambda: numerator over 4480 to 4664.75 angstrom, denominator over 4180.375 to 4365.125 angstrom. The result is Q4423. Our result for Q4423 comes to 1.43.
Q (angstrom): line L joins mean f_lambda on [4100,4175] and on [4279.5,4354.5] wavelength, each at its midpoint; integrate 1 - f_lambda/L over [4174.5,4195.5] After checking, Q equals 1.1 angstrom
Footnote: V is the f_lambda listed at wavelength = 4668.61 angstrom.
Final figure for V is 37.68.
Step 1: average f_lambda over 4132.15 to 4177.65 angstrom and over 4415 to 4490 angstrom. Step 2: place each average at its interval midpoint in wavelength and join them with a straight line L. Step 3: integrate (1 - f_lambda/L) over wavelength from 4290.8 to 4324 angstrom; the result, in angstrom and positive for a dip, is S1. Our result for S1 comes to 6.0 angstrom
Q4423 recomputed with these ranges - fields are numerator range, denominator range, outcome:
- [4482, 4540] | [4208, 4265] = 1.40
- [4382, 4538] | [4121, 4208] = 1.40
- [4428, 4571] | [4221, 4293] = 1.39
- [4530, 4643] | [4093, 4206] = 1.55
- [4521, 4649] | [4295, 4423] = 1.32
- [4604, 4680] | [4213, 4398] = 1.41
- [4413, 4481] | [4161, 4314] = 1.38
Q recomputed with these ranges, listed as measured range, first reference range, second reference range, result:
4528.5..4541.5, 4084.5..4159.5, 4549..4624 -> 1.0 angstrom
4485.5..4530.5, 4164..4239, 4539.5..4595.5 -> -2.0 angstrom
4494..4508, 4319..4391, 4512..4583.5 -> -0.6 angstrom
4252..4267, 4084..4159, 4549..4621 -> 0.9 angstrom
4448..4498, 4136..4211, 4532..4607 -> -1.6 angstrom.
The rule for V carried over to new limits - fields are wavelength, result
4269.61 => 24.25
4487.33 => 40.4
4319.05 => 33.3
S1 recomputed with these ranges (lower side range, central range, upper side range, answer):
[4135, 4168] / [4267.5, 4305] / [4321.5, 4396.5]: 5.1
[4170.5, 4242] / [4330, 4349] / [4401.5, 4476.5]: -0.4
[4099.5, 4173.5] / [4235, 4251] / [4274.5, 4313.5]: -2.9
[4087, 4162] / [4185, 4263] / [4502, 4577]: 7.5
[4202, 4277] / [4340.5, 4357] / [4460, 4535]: 0.0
